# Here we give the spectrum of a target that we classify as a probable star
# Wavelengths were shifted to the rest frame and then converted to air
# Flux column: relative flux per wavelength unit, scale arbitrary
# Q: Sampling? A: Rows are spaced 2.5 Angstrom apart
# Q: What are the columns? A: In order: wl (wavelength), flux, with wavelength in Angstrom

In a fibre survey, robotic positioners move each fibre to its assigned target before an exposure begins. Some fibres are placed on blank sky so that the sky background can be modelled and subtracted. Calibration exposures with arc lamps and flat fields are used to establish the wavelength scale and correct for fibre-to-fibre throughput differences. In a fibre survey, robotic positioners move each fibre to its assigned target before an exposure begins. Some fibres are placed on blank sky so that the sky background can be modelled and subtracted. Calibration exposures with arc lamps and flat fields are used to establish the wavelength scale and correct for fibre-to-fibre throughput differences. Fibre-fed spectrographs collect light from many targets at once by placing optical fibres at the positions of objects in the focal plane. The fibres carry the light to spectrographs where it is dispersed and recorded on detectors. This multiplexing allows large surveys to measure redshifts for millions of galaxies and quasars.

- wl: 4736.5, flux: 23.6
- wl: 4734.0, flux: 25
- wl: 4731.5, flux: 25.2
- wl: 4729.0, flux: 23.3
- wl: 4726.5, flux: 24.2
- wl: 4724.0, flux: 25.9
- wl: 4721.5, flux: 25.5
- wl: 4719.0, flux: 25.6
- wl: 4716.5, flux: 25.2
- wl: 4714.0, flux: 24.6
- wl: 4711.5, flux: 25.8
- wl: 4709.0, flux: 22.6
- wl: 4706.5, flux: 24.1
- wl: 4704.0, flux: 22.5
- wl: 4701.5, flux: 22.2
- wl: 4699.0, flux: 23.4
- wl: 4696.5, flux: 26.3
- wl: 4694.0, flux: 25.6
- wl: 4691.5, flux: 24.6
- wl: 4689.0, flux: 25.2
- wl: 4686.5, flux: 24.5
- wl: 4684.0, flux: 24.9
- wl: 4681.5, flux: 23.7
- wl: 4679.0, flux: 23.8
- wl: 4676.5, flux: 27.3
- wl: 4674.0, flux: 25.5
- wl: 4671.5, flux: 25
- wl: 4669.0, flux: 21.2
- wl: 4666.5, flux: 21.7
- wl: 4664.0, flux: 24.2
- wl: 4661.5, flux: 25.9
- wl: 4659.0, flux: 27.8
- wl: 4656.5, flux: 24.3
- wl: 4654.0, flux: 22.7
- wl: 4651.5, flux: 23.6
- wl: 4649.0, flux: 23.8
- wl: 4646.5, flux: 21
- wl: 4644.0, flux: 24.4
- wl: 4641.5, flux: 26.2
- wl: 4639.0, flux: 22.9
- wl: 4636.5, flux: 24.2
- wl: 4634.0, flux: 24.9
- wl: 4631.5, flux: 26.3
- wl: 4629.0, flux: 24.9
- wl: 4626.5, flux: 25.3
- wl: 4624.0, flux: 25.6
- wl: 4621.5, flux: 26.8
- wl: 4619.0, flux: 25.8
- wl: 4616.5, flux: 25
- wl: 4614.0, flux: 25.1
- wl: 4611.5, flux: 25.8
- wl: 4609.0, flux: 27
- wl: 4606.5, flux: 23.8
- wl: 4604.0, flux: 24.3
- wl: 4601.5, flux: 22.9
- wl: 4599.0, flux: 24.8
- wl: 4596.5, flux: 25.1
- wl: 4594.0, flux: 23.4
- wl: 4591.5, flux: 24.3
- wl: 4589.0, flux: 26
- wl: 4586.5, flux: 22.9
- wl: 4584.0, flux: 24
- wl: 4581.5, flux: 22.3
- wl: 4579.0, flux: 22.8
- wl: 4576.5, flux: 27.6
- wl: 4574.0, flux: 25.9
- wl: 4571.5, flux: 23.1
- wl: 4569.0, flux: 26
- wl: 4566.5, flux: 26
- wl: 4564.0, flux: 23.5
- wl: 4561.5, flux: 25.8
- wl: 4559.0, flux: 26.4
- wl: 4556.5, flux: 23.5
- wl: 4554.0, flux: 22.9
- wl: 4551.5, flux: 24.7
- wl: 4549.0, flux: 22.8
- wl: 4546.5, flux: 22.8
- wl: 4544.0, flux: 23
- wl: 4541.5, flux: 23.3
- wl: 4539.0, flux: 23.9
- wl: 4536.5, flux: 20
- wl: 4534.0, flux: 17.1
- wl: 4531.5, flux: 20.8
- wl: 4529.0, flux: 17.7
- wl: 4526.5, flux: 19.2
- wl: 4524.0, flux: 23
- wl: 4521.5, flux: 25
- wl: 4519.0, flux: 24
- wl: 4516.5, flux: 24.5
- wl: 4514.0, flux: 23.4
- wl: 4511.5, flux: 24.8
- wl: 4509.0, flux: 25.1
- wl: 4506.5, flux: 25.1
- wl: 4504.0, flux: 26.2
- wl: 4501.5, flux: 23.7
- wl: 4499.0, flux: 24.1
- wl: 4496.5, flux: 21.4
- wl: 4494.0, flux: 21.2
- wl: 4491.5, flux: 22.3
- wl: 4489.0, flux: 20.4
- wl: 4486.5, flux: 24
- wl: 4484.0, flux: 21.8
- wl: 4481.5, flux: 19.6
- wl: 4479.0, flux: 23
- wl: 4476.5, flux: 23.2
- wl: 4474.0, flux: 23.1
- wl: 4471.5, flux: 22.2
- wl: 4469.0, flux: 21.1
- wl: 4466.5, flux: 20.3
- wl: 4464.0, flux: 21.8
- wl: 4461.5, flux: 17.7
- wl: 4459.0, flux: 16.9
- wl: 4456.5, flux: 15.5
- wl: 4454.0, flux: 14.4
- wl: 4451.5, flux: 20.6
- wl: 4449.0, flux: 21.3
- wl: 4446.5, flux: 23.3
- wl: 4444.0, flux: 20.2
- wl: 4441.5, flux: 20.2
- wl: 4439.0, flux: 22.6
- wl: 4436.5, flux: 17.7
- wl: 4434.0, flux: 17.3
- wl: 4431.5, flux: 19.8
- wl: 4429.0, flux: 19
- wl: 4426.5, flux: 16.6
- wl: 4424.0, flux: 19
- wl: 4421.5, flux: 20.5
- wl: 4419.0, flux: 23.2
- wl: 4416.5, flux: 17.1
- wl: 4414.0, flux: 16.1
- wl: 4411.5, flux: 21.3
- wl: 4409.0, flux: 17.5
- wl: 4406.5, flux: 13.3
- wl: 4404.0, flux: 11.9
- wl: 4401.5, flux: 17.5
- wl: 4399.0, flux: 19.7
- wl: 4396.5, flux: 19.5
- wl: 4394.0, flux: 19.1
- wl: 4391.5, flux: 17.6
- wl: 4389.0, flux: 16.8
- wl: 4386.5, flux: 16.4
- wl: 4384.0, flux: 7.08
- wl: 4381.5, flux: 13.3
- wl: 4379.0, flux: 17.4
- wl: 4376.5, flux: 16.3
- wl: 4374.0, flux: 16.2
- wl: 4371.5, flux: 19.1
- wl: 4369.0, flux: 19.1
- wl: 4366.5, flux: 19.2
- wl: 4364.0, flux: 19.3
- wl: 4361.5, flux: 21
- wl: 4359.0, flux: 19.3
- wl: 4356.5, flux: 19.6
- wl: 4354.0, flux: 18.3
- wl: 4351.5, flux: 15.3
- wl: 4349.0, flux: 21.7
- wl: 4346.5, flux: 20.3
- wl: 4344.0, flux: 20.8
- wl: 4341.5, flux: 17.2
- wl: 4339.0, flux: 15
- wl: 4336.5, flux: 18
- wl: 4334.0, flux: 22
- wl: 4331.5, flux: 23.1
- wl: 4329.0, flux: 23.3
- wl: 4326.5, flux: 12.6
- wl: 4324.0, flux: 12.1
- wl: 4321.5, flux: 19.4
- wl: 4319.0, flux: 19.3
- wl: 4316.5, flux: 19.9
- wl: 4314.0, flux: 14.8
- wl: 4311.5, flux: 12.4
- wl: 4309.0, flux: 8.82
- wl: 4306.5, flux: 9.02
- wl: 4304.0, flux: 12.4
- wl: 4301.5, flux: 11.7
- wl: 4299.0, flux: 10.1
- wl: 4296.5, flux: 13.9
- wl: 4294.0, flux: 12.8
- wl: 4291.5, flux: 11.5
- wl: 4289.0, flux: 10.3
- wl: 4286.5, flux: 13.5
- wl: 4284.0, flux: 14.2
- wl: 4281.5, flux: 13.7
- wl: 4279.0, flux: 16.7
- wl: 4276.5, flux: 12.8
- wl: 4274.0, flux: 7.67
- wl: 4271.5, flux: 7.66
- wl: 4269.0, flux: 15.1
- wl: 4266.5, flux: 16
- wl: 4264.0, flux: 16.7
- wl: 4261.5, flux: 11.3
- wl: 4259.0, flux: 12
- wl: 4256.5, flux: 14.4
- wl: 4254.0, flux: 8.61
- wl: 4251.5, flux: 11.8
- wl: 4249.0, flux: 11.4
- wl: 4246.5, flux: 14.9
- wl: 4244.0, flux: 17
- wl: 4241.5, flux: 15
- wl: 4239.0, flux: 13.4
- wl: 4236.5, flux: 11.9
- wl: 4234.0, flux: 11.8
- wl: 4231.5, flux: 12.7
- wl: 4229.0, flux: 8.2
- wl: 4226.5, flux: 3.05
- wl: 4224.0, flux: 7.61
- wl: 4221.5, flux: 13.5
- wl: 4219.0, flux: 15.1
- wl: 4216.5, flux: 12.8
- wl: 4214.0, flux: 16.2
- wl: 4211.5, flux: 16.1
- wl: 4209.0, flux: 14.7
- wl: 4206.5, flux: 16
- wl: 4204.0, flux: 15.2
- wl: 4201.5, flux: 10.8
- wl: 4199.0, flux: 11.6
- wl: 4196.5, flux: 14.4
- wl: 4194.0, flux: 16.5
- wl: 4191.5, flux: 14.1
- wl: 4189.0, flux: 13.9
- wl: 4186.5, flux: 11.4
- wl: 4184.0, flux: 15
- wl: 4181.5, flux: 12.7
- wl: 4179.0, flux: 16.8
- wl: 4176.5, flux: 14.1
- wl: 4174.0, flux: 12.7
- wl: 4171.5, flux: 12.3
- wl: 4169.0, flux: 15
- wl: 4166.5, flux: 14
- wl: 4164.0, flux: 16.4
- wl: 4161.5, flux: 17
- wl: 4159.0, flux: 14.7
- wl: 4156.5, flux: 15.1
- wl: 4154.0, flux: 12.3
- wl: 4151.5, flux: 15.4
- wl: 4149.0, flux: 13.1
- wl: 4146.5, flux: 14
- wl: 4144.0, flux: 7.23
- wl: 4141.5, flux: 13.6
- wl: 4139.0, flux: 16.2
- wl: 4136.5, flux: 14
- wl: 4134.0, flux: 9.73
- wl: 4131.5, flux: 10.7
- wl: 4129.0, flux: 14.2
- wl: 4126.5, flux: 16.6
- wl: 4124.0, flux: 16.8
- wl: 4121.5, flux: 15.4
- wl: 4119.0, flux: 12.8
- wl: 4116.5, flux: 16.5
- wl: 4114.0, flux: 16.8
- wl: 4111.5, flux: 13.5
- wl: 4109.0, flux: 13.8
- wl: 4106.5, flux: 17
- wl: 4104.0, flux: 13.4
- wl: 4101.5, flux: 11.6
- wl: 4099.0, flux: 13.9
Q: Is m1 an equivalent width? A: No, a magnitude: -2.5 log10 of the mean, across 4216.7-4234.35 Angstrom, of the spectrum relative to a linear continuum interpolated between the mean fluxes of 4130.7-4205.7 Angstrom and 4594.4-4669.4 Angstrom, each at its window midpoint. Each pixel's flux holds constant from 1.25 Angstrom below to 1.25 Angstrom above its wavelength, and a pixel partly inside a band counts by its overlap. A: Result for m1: 0.40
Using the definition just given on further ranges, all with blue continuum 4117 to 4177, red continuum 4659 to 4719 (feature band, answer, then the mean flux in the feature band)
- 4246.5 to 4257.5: 0.32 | 11.9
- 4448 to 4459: 0.12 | 17.8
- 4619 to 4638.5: -0.09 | 25.4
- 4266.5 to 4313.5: 0.35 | 12.1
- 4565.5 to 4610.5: -0.10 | 24.6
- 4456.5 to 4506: -0.06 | 21.7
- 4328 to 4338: -0.22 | 21.4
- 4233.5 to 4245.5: 0.13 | 14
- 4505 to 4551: -0.06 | 22.6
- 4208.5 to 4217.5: 0.01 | 15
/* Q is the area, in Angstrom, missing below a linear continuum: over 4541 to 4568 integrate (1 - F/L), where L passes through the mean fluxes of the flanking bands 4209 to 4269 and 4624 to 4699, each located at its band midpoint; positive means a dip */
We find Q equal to -3.2 Angstrom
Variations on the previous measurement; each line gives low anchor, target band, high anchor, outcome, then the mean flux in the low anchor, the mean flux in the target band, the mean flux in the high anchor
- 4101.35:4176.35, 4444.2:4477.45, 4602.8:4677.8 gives 1.36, 14.1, 20.1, 24.7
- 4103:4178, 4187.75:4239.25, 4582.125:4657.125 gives 9.43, 14.2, 12.8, 24.6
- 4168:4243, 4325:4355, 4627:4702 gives -4.48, 13.2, 18.9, 24.4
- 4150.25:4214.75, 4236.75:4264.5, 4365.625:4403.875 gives 3.68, 14.4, 13.2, 16.8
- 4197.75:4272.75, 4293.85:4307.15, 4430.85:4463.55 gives 2.73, 12.8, 11.7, 19.1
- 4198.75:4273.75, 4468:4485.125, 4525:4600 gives -1.21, 12.7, 22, 23.4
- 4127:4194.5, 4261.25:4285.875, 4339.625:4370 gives 5.31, 13.8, 13.3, 19.2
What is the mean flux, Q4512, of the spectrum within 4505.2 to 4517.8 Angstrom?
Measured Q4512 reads 24.6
